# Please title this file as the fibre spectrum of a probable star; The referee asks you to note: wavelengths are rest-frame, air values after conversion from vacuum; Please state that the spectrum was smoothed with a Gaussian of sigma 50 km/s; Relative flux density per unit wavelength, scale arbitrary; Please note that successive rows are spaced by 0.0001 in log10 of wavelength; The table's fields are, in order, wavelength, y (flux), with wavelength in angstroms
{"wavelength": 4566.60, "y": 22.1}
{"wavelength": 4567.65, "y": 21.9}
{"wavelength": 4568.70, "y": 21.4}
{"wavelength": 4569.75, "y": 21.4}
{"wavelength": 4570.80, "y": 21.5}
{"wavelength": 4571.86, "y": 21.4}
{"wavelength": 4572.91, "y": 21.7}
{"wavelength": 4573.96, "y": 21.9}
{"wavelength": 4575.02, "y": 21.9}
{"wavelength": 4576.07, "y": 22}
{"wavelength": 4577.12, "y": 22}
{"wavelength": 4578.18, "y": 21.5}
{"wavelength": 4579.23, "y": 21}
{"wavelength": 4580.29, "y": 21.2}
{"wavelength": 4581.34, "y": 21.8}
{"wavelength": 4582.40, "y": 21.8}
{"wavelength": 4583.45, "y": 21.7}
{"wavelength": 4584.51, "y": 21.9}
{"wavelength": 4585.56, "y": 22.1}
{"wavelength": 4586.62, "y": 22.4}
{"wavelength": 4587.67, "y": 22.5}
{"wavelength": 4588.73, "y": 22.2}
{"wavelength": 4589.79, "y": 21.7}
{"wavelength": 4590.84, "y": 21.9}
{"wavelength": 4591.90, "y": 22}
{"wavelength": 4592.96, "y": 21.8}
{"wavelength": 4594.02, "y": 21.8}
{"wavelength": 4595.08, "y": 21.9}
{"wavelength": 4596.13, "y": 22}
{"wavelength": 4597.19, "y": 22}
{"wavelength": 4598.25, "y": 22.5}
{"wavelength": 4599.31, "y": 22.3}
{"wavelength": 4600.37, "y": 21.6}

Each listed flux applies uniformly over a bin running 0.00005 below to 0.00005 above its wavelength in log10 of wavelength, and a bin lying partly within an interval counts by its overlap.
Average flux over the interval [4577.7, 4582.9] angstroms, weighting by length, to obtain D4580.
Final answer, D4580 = 21.5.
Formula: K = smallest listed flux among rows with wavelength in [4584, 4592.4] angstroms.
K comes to 21.7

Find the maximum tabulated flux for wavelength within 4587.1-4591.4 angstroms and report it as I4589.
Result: 22.5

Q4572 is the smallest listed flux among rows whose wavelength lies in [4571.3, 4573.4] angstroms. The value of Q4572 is 21.4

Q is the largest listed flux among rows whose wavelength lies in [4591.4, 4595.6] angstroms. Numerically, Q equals 22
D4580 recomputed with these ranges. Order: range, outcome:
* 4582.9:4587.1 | 22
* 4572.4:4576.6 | 21.9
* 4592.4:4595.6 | 21.8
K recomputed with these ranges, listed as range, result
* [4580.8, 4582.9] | 21.8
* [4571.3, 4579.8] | 21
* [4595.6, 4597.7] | 22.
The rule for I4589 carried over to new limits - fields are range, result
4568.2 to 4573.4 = 21.7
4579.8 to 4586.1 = 22.1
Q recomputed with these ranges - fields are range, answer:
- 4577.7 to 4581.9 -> 21.8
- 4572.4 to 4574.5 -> 21.9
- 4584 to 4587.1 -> 22.4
